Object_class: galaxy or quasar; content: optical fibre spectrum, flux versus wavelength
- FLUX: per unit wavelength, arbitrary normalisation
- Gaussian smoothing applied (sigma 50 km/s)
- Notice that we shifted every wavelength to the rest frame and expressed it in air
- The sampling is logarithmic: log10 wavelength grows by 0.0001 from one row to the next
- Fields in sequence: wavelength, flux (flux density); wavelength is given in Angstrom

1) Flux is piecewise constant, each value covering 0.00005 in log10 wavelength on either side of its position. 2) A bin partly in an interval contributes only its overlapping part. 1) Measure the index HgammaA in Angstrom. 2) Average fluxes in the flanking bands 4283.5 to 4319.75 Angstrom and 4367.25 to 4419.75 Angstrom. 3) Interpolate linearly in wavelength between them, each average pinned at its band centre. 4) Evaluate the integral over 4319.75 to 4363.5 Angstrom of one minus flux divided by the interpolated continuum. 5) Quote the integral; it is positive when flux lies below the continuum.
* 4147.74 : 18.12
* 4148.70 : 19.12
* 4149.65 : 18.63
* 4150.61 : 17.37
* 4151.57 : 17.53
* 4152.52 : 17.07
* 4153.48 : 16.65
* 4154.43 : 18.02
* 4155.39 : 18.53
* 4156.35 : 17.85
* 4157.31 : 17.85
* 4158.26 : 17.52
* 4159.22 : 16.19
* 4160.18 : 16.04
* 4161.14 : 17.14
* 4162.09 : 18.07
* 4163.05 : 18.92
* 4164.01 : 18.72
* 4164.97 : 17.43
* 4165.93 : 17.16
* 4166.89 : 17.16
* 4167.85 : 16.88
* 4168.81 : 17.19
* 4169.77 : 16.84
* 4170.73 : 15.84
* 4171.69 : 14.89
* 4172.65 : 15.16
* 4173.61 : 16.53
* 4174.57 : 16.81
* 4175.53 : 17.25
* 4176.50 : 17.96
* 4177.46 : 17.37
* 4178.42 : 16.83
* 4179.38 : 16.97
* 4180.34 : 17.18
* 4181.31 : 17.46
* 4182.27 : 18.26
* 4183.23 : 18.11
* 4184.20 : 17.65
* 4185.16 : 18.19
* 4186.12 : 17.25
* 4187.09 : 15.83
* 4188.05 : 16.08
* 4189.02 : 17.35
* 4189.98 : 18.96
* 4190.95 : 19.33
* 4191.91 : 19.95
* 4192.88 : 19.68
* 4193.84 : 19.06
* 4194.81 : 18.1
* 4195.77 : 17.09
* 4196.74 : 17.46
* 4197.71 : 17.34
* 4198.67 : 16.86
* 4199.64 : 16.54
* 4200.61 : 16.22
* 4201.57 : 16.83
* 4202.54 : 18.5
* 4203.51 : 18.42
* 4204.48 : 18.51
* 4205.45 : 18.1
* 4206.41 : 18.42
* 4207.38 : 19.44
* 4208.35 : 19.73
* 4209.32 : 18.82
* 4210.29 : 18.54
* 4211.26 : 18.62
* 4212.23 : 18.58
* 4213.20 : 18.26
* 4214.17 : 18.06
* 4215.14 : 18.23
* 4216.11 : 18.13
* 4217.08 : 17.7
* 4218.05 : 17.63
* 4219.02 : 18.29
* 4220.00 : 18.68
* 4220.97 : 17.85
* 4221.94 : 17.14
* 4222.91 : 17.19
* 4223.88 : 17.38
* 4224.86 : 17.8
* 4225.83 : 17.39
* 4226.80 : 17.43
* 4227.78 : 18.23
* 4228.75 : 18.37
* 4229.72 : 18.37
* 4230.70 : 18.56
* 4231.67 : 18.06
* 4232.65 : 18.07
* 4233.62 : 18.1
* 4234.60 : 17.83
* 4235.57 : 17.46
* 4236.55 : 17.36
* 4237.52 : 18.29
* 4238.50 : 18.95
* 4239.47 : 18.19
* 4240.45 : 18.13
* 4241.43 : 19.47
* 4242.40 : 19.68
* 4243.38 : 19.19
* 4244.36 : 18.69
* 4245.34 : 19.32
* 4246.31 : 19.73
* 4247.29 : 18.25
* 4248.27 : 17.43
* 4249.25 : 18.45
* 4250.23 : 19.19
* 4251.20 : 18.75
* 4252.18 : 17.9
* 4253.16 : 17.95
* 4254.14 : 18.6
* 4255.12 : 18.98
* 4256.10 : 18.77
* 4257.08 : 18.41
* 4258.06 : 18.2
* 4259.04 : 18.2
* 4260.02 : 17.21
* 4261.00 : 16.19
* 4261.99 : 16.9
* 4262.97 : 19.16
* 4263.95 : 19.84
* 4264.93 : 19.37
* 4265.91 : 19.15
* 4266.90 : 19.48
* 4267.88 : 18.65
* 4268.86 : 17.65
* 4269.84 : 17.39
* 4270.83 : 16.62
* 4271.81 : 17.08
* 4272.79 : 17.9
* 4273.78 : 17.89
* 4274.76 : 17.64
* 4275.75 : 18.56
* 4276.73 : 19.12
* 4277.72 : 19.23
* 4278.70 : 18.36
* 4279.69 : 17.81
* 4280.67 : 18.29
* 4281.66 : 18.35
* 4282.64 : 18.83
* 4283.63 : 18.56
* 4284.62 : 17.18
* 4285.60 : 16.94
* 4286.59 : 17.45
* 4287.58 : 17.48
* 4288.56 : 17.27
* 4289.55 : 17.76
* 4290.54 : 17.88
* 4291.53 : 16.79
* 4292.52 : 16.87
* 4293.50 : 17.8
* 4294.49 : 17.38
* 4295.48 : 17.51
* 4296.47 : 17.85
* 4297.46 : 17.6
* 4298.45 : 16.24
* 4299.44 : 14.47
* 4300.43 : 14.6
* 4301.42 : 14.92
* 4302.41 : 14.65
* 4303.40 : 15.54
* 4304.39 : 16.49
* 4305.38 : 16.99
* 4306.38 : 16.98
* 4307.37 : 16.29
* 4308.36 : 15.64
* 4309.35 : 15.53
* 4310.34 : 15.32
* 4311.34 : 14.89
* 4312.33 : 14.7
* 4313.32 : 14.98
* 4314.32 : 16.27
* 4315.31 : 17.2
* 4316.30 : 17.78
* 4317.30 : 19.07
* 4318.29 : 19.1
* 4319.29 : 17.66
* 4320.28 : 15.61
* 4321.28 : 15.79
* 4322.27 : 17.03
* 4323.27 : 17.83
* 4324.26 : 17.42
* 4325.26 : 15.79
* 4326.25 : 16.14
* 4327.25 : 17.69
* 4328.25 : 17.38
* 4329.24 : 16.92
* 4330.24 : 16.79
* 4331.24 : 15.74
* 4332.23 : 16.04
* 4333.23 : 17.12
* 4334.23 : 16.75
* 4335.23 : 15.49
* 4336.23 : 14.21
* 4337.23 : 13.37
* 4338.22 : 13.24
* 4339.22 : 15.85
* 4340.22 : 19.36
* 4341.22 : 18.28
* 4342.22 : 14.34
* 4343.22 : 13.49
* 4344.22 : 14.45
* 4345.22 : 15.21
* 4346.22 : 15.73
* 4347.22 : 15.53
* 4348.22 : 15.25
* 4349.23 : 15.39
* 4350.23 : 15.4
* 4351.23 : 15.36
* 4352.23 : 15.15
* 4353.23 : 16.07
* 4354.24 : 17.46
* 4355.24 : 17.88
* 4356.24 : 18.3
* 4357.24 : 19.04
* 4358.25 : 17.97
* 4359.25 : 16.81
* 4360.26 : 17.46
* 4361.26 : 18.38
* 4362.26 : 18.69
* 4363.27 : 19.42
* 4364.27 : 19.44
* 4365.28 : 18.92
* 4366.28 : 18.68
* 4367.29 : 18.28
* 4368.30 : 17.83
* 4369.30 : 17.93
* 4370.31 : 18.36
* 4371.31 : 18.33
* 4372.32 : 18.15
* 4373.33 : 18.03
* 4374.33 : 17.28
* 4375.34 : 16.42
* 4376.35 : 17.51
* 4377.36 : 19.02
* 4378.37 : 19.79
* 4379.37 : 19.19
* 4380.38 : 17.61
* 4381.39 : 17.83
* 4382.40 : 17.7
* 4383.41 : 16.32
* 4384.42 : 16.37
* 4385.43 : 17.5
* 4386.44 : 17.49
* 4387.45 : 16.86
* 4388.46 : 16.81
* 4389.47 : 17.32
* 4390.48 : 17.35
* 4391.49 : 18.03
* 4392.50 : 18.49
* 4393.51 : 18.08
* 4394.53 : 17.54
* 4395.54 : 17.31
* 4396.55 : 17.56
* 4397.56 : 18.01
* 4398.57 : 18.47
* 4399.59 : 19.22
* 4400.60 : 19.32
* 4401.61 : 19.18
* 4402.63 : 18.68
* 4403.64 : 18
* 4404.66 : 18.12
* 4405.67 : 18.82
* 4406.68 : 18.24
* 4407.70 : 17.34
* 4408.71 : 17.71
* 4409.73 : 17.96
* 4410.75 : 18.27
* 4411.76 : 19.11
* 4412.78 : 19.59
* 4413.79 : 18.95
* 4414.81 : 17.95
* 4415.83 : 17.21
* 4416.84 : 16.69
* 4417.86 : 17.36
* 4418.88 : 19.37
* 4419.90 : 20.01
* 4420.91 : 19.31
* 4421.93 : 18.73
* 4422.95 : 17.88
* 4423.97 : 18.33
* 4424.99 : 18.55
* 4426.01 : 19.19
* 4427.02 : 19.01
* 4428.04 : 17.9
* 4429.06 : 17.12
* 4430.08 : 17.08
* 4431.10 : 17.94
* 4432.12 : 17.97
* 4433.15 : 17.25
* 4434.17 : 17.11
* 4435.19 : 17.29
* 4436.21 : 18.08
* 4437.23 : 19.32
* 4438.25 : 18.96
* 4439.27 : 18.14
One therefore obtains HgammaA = 2.2 Angstrom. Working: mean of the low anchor 16.7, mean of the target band 16.4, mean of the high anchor 18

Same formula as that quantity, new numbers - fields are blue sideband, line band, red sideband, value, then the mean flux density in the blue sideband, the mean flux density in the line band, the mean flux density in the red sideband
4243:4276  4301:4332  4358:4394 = 2.9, 18.3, 16.5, 17.9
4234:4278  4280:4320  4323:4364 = 1.3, 18.4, 16.8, 16.5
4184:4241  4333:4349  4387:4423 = 2.4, 18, 15.4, 18.2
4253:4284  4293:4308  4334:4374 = 1.2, 18.3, 16.4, 16.8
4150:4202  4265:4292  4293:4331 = -2.0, 17.4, 18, 16.5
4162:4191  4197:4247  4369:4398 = -2.4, 17.2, 18.2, 17.7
